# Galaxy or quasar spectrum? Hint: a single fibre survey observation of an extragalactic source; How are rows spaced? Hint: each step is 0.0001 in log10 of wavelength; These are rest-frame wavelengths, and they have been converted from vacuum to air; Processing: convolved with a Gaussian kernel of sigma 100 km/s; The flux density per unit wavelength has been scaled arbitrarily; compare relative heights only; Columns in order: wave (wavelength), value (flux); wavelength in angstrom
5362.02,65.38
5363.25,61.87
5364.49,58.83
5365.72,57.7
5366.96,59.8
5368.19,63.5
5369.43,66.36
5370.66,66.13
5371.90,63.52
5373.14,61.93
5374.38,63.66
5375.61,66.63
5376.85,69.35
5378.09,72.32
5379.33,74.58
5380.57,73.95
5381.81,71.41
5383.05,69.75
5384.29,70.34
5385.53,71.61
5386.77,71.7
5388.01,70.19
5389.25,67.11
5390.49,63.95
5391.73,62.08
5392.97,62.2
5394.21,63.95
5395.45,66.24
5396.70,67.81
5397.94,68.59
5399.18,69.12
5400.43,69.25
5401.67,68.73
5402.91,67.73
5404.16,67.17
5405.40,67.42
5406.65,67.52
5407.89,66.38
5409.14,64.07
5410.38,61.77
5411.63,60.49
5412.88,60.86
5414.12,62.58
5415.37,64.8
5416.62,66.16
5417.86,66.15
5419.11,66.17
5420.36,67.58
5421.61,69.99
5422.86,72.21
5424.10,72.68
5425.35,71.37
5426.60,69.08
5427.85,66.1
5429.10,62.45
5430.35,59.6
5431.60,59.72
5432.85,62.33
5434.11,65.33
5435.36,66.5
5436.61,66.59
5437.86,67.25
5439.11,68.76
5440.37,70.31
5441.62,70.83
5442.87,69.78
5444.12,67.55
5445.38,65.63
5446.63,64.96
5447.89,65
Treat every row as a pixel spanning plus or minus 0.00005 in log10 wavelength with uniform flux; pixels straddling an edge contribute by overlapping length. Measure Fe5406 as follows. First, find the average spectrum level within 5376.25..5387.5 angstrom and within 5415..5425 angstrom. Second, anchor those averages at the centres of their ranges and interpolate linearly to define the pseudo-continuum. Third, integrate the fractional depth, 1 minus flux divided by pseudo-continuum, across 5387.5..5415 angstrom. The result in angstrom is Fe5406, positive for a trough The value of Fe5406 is 1.7 angstrom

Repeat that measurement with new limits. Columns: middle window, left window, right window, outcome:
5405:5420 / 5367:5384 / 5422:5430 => 0.86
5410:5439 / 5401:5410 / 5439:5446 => 0.95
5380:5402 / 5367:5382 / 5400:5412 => -0.49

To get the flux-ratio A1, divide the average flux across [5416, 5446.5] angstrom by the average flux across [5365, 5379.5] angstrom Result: 1.0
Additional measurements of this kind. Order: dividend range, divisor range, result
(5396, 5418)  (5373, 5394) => 0.96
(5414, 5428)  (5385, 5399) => 1.02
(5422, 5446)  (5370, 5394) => 0.99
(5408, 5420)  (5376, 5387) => 0.89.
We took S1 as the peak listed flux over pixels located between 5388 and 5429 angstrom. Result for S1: 72.68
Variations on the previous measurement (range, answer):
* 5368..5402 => 74.58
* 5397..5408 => 69.25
